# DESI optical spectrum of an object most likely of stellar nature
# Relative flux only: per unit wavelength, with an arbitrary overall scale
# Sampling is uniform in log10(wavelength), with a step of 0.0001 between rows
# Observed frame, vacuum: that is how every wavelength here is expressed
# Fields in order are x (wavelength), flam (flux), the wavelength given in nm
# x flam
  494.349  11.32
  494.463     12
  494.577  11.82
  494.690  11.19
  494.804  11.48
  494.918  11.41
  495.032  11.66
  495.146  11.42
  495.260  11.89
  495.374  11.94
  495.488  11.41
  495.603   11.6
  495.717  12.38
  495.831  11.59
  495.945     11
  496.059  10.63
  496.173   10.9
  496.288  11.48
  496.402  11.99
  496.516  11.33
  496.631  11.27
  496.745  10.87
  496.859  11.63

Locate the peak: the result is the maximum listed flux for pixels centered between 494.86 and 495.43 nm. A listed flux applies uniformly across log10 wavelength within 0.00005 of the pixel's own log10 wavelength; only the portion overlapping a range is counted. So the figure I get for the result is 11.94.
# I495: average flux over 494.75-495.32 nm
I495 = 11.6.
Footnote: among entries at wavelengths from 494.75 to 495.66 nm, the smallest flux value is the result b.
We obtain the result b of 11.41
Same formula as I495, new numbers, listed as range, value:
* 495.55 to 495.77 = 12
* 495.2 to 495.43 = 11.9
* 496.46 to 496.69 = 11.3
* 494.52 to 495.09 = 11.5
